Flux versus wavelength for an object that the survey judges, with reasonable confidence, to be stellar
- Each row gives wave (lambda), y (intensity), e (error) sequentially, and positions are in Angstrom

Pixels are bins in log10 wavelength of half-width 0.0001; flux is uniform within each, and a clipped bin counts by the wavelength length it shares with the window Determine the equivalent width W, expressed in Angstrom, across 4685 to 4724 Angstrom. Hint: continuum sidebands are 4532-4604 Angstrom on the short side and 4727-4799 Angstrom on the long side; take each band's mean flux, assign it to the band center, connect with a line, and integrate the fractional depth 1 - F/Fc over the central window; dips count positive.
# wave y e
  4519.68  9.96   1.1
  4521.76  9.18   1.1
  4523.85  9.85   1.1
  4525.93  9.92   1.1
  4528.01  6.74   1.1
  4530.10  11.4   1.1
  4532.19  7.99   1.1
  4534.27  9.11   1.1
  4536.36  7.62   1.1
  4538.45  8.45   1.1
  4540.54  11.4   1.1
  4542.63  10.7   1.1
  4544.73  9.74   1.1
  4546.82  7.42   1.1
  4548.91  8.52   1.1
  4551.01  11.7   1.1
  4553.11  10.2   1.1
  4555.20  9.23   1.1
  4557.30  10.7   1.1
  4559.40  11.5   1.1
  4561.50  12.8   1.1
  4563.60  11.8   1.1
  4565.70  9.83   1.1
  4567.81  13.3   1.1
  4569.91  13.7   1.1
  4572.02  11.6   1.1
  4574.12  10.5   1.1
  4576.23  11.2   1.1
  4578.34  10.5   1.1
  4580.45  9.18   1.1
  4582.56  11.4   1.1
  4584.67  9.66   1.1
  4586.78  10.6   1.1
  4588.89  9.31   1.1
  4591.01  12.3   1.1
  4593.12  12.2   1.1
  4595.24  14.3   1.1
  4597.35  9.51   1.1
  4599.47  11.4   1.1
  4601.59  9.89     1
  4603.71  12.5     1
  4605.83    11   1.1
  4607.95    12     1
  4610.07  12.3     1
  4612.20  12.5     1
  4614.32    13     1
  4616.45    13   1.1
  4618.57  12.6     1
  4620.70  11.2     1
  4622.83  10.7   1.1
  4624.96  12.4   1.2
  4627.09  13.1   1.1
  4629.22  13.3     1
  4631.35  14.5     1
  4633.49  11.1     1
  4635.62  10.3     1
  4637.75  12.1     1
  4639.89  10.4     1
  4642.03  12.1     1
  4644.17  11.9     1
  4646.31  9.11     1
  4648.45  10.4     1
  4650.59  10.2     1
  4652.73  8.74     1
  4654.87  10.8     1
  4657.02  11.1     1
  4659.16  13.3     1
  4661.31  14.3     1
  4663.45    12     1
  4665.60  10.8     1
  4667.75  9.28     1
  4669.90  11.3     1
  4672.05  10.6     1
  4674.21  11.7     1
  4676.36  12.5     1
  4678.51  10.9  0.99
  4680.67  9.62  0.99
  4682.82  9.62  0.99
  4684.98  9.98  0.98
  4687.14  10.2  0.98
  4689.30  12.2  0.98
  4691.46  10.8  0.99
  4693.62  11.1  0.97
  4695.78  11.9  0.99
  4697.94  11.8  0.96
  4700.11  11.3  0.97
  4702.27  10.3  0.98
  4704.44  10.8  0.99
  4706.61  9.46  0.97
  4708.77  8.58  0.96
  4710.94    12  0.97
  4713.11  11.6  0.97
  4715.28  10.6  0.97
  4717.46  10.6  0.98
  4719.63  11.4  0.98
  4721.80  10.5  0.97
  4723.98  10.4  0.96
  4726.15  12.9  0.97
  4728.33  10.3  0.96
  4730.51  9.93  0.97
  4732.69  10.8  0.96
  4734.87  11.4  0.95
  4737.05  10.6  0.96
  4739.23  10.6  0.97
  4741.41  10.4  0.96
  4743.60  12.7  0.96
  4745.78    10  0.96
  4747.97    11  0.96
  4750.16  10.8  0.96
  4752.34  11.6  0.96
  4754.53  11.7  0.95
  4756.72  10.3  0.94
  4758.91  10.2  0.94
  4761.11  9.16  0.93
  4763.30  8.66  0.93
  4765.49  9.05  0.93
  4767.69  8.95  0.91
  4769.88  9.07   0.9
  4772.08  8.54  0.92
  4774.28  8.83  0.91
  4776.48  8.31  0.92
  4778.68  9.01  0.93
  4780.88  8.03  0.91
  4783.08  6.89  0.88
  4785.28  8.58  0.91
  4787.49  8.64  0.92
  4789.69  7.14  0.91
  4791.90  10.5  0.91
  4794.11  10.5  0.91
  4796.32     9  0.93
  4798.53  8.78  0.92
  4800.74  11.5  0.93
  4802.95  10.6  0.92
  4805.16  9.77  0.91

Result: -3.4 Angstrom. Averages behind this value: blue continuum 10.6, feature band 10.9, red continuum 9.71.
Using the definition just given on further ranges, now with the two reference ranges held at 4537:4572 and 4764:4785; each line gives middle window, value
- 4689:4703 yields -3.05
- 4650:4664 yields -2.68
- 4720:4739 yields -4.02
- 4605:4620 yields -3.30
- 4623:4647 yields -4.73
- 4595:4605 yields -1.02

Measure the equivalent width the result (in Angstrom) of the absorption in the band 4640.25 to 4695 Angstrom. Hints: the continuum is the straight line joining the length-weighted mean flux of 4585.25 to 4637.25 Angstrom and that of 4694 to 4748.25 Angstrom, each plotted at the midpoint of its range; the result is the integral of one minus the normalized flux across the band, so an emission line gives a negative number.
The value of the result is 1.8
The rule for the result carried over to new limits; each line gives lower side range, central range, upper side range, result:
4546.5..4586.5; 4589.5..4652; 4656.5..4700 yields -4.0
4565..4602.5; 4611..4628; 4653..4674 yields -1.6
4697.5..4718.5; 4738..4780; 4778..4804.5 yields -0.9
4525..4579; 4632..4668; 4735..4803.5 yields -4.0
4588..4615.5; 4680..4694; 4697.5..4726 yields 0.6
